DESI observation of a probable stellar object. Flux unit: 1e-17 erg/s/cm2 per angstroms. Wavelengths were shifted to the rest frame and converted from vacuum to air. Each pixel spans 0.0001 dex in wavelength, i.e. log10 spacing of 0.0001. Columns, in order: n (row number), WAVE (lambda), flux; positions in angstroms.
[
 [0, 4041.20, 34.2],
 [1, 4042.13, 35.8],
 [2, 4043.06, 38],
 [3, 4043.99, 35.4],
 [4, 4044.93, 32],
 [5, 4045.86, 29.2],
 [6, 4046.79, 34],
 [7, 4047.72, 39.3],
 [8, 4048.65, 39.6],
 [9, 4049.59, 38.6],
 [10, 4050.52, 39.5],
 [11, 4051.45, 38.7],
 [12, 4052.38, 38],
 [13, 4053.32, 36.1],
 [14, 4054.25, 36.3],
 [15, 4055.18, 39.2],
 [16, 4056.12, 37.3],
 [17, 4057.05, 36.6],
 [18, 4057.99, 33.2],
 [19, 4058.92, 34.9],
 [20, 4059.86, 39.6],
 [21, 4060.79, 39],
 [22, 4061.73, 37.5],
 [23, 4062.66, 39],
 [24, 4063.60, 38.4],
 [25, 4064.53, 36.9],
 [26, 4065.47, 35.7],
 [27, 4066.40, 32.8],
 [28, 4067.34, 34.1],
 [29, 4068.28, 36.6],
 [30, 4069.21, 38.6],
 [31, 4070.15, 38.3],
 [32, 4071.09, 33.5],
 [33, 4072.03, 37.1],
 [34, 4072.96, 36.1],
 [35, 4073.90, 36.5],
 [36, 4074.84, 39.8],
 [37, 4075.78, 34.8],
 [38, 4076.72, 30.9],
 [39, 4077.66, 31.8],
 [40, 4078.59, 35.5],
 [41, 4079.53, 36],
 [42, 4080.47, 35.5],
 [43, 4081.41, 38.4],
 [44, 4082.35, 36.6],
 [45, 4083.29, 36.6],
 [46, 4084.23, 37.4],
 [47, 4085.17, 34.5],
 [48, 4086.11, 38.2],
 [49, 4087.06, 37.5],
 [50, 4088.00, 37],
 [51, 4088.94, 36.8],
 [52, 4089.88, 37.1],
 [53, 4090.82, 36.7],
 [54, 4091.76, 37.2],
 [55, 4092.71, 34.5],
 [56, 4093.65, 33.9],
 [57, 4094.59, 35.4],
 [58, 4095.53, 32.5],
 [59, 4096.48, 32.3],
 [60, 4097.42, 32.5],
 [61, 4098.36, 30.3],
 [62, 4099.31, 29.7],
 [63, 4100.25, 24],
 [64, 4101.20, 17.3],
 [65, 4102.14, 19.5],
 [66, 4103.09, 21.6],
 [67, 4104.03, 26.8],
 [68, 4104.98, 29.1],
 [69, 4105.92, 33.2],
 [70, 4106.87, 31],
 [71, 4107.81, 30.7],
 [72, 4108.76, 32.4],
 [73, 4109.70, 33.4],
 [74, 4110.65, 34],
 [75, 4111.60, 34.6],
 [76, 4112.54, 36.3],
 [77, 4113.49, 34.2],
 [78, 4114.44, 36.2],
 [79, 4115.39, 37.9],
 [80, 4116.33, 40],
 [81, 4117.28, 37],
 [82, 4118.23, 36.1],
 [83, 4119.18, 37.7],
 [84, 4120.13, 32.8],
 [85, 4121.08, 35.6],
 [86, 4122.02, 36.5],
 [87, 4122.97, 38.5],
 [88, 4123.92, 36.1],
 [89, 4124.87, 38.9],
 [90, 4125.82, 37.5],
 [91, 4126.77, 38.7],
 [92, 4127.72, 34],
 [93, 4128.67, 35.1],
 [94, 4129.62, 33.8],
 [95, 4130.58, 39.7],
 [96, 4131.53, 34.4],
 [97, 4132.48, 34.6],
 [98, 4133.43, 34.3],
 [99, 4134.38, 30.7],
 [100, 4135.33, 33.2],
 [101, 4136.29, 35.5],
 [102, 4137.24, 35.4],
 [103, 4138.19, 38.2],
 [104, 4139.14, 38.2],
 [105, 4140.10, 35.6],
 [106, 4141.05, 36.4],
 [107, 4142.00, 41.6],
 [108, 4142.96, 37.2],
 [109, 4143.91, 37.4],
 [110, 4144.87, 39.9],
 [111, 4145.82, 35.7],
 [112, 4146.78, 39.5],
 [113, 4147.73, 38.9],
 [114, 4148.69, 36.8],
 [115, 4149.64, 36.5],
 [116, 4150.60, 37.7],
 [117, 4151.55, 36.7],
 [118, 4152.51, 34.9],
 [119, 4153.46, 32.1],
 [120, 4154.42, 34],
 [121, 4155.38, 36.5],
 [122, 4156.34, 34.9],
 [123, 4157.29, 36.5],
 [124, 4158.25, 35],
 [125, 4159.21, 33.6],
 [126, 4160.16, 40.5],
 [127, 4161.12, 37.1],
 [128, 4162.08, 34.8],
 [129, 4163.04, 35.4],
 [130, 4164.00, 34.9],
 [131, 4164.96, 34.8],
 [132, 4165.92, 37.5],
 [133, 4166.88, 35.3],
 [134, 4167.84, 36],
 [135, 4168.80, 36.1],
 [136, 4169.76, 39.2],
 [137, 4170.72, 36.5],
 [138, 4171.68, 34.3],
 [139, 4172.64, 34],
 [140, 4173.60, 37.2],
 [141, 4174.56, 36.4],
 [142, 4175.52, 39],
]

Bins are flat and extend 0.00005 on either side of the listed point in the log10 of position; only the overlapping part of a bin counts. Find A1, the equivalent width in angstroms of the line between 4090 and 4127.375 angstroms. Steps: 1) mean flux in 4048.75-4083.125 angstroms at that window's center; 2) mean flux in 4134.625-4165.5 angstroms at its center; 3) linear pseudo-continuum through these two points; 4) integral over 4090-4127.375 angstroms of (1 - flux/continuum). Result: 3.4 angstroms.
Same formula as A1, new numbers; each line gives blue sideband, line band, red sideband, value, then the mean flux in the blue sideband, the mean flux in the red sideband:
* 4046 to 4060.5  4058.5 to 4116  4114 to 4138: 3.9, 37.2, 36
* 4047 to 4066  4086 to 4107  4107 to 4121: 2.7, 37.6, 35.1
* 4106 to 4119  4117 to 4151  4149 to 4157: -1.3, 34.9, 35.5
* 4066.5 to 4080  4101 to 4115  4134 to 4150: 2.3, 35.6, 36.9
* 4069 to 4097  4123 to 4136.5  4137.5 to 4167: 0.3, 35.9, 36.6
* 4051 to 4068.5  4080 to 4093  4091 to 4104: -2.2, 36.8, 29.4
